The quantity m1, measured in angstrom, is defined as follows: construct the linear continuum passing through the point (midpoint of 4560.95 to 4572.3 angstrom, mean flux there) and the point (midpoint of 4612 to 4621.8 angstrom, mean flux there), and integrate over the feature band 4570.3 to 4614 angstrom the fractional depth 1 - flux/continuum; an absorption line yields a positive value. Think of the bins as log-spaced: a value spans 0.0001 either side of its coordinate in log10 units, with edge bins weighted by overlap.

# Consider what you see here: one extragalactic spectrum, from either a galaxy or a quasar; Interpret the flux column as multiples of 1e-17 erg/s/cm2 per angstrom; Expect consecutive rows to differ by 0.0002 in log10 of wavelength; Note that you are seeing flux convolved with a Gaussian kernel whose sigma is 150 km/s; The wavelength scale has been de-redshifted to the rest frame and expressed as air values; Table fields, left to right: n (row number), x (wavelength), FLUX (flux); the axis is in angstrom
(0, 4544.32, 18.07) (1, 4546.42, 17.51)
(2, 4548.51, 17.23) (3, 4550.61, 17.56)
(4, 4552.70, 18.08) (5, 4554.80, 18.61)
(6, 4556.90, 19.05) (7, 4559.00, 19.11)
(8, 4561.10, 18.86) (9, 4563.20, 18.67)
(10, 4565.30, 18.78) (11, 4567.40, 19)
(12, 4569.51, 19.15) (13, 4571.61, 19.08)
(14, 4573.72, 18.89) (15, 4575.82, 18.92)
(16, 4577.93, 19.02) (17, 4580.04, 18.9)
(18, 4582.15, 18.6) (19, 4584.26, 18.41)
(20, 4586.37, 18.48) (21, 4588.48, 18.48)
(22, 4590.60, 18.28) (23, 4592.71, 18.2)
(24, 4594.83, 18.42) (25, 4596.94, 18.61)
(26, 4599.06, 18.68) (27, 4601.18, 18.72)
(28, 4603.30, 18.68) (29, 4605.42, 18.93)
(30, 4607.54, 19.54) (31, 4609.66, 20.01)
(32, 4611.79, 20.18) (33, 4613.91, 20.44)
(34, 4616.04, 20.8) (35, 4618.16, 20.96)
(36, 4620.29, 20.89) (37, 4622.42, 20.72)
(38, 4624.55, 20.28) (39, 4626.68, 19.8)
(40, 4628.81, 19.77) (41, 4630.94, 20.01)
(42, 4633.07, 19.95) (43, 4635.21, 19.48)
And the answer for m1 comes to 2.1 angstrom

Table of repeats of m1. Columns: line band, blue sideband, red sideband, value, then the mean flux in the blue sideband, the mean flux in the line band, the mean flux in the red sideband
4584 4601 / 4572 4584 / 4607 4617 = 0.8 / 18.8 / 18.5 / 20.2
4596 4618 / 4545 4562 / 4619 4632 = 0.2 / 18.2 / 19.5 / 20.3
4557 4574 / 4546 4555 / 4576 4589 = -0.7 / 17.7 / 19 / 18.7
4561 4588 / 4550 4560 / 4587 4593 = -0.6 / 18.5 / 18.8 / 18.3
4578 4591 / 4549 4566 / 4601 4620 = 0.4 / 18.5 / 18.6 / 19.9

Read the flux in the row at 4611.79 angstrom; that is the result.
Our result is 20.18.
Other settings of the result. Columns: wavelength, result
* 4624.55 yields 20.28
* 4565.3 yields 18.78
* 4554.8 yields 18.61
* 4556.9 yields 19.05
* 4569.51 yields 19.15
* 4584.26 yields 18.41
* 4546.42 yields 17.51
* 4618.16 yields 20.96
